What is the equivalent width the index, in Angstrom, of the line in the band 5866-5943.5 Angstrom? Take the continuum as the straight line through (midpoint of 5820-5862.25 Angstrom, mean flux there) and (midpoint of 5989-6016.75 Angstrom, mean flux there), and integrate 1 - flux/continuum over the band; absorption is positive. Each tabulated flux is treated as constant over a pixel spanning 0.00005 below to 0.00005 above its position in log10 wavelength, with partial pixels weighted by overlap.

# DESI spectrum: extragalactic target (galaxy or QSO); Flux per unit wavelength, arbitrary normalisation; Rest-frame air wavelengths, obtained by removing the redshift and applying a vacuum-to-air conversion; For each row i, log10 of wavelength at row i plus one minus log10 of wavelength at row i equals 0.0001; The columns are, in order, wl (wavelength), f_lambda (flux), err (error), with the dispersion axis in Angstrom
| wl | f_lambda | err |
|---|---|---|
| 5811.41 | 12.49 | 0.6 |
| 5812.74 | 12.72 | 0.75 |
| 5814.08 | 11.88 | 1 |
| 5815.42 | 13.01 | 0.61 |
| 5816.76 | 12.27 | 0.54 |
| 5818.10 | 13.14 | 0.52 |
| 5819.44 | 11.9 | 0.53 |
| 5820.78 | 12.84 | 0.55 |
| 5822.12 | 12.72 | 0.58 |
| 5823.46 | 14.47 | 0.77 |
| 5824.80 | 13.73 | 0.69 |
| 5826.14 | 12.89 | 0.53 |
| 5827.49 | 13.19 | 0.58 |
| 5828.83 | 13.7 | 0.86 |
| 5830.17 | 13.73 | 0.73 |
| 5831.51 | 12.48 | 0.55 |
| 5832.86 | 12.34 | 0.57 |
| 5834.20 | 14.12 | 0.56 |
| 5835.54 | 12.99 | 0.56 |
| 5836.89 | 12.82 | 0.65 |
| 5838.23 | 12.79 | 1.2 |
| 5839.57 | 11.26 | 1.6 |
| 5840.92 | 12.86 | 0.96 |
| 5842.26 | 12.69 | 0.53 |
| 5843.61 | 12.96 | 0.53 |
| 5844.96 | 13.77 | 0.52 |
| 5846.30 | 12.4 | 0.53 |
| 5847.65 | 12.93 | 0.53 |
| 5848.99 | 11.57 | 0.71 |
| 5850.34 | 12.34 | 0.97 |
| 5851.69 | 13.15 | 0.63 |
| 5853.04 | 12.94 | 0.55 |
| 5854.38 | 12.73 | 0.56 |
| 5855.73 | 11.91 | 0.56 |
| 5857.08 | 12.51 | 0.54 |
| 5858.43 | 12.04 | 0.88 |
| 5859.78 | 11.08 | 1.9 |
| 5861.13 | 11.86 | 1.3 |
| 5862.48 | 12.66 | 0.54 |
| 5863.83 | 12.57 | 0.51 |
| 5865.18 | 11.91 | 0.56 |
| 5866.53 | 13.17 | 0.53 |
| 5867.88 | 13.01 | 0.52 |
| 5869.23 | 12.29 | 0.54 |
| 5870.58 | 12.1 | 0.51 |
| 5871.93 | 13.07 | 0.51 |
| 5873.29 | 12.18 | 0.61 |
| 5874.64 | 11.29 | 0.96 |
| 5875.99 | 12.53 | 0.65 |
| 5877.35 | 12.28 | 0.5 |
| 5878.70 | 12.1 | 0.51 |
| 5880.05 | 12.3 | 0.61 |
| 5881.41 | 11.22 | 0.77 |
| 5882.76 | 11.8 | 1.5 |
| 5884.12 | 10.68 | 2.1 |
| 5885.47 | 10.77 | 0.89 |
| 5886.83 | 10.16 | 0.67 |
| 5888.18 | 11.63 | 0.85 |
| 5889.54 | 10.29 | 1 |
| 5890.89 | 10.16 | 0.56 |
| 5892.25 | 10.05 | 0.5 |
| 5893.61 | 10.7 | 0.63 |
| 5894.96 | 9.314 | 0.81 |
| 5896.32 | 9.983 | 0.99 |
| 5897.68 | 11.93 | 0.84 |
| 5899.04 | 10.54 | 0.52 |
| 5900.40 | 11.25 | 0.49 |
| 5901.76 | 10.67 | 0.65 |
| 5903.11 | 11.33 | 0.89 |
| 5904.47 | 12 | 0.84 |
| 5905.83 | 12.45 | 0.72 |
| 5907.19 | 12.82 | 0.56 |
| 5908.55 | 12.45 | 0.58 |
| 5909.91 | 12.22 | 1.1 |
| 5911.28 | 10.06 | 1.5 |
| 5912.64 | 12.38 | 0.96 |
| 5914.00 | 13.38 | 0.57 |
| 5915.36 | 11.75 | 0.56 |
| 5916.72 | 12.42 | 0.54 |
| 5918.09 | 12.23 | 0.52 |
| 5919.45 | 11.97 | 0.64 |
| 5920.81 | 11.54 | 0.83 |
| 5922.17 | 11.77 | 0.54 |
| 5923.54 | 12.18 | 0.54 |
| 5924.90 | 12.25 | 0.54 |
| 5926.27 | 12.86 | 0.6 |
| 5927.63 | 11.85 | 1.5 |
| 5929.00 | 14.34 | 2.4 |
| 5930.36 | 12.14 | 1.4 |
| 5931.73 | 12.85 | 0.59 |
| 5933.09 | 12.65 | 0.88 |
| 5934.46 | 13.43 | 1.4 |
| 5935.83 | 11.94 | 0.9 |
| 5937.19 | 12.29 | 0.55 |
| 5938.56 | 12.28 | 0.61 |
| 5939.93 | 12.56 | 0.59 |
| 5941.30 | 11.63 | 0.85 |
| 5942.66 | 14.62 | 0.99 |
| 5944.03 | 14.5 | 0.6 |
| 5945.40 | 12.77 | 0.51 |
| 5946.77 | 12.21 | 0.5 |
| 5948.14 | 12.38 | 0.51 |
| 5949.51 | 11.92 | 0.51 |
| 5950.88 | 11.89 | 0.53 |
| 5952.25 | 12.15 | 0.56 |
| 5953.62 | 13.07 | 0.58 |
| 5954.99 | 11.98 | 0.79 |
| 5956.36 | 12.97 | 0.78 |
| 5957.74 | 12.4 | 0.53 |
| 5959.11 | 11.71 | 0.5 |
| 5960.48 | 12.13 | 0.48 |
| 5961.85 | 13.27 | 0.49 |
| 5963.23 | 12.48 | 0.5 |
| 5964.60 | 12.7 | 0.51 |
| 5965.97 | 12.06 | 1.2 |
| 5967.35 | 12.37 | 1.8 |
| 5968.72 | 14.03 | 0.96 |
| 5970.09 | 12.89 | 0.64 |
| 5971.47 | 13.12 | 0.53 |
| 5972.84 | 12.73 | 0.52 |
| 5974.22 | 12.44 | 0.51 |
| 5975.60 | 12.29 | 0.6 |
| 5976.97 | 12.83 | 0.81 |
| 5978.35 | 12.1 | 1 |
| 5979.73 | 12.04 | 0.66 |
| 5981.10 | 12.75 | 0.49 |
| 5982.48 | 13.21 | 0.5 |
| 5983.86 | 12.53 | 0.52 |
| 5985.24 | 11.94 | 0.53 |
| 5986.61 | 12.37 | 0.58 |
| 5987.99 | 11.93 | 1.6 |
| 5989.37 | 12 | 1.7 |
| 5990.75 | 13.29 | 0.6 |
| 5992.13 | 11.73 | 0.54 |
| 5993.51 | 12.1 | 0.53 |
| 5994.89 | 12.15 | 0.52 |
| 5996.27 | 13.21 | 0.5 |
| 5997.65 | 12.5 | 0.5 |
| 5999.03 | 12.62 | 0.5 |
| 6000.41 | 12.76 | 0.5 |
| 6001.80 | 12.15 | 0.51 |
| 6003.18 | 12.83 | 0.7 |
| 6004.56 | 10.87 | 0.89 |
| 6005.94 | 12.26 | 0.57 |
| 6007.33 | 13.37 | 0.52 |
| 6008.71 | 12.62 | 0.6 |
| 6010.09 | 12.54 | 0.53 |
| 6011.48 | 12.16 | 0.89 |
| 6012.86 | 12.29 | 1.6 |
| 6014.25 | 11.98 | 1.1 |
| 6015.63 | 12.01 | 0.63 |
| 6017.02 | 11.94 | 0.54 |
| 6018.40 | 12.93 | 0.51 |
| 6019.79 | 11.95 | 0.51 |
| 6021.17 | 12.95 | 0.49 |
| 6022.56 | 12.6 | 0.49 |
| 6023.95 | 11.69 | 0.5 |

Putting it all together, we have 4.3 Angstrom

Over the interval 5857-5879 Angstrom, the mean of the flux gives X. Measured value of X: 12.3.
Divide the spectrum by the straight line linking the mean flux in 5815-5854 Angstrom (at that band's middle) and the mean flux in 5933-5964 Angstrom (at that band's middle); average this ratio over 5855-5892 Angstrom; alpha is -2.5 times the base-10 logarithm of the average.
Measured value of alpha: 0.09 mag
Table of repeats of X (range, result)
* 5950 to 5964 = 12.4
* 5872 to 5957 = 12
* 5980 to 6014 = 12.4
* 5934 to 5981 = 12.6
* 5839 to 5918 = 11.9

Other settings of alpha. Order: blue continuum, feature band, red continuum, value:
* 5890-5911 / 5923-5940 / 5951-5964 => -0.07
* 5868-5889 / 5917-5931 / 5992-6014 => -0.03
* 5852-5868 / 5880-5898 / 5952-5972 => 0.16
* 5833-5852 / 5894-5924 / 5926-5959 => 0.09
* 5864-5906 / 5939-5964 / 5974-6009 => -0.05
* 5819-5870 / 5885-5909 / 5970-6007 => 0.15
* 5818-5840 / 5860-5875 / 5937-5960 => 0.04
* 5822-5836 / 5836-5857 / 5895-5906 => 0.02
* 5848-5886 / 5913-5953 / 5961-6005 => -0.01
